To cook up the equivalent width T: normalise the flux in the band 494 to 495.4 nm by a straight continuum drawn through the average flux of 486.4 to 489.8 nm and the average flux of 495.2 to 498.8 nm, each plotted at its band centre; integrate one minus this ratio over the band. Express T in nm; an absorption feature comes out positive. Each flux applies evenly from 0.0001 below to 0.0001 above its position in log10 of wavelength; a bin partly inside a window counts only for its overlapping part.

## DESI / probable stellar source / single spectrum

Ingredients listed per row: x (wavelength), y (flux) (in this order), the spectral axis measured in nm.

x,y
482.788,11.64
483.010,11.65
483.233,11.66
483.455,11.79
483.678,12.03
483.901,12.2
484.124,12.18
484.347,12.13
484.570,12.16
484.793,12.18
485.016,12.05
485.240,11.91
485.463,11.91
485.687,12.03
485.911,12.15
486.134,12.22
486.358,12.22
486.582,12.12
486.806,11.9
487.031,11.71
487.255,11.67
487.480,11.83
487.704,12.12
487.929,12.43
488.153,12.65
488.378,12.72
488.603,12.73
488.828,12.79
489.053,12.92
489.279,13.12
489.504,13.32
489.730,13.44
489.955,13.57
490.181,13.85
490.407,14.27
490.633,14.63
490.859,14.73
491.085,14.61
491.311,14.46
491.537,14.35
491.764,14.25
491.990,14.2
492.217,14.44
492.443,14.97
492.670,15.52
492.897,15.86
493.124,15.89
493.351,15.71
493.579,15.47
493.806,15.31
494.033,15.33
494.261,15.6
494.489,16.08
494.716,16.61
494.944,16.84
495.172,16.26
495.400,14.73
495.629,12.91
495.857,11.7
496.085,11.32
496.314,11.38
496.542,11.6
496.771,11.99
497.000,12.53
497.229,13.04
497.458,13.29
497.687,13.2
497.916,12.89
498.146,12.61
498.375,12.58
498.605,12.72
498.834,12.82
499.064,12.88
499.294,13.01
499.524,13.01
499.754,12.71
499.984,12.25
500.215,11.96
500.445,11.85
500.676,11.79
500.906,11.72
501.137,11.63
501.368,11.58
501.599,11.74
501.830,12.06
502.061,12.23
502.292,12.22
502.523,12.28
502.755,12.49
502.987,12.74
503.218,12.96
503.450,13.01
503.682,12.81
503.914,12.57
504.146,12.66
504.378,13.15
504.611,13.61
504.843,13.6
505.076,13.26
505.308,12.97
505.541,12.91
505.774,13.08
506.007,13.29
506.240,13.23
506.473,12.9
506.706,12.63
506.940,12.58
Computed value -0.382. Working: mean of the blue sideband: 12.5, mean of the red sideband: 12.7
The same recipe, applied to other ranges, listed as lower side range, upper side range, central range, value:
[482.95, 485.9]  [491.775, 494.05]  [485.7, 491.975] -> 0.285 nm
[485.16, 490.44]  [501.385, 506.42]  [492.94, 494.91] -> -0.493 nm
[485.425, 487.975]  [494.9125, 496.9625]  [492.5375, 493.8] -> -0.291 nm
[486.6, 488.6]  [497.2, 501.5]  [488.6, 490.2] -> -0.131 nm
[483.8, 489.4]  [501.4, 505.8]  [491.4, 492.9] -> -0.280 nm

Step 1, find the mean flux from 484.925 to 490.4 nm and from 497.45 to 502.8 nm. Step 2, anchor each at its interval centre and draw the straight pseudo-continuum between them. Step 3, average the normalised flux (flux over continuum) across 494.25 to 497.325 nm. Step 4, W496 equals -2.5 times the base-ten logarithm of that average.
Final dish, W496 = -0.106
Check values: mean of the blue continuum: 12.5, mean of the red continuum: 12.4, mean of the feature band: 13.7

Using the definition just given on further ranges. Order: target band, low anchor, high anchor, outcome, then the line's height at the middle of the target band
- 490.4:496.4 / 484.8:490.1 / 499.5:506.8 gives -0.181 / 12.5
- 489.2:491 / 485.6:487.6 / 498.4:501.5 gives -0.153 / 12.1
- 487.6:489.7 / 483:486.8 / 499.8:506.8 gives -0.055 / 12.2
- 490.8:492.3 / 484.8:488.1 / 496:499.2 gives -0.177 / 12.3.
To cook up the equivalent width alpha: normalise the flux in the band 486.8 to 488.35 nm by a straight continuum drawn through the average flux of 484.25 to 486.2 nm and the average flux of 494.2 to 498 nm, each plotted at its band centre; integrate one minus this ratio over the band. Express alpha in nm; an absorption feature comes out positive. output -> 0.04 nm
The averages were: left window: 12.1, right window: 13.6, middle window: 12.1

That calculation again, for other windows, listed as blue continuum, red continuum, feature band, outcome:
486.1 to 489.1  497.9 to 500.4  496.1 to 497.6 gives 0.037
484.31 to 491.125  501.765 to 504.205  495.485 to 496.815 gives 0.079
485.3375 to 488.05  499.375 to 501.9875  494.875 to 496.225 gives -0.199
